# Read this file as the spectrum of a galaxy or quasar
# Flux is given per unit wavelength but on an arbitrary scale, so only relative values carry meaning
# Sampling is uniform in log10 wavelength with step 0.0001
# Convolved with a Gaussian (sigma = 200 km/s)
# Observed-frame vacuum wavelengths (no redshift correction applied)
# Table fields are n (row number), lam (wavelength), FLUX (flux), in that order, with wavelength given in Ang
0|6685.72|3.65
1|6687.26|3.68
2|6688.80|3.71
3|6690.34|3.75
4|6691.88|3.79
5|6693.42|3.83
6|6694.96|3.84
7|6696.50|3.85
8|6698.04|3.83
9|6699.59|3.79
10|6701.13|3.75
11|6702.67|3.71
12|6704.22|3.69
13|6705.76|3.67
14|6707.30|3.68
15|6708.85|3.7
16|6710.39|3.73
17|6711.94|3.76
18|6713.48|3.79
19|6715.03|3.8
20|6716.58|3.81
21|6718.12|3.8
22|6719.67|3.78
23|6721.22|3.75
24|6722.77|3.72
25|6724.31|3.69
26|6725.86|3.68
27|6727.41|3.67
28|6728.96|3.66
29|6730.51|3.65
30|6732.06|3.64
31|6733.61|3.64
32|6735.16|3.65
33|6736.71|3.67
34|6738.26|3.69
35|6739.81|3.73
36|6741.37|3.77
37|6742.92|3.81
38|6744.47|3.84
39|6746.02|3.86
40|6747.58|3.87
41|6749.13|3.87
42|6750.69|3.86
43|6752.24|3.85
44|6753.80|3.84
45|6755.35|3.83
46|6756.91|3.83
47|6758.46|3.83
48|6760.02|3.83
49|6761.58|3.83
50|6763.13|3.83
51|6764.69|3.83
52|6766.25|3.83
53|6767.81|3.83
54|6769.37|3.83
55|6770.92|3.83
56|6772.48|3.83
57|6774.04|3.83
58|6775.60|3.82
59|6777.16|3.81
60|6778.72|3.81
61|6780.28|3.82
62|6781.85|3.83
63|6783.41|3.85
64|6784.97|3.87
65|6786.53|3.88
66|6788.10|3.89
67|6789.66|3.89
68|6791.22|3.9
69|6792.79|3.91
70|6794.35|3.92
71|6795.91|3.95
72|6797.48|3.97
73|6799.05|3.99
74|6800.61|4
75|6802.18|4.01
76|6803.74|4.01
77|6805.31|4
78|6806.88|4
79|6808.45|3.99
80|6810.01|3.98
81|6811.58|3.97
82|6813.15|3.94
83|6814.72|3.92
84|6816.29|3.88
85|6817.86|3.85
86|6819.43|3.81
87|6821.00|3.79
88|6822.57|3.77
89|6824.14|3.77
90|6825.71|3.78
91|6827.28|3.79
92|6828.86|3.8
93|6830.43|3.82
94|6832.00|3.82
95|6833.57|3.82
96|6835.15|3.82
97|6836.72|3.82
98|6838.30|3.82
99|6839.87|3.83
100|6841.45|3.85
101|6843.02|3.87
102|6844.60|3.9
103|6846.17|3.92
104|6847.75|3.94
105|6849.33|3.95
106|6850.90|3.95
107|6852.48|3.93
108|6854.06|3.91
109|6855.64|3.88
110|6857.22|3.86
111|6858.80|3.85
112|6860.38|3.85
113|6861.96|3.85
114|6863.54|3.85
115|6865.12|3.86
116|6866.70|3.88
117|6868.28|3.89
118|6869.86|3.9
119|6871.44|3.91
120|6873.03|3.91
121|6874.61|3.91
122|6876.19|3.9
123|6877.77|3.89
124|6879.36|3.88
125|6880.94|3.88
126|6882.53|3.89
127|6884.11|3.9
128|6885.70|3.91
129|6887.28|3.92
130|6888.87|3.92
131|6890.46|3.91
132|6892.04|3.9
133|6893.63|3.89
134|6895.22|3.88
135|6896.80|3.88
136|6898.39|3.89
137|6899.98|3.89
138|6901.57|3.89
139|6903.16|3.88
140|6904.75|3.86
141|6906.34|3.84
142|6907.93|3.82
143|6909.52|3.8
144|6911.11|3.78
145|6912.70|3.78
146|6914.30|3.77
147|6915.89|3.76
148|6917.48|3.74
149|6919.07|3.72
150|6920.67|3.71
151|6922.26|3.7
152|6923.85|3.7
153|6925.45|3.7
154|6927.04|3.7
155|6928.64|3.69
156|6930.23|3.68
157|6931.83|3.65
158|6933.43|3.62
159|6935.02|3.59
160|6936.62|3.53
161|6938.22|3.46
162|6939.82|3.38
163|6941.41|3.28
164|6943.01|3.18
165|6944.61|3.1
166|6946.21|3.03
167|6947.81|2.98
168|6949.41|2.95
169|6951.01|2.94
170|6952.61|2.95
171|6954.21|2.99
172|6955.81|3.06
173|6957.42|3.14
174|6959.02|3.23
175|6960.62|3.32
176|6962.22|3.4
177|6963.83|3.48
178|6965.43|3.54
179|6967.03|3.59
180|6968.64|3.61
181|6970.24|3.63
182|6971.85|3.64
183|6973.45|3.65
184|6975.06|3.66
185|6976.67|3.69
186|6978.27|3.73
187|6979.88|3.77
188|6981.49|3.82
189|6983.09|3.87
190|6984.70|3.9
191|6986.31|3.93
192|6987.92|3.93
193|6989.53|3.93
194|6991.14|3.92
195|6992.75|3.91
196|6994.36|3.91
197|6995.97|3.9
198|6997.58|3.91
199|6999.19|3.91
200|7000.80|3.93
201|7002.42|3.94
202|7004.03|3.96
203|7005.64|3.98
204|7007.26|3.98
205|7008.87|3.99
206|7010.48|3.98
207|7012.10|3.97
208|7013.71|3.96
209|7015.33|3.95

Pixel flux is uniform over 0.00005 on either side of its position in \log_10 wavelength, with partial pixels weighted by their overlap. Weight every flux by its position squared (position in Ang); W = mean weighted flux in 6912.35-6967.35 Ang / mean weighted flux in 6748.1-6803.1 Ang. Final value 0.93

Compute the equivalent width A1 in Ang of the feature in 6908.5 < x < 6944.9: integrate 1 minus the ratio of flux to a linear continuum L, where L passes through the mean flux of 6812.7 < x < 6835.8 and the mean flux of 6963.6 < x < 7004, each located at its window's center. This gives 1.8 Ang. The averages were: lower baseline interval 3.82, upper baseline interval 3.8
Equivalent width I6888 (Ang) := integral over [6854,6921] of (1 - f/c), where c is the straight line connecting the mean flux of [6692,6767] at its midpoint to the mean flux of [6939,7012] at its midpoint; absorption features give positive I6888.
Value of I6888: -3.7 Ang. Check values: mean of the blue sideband 3.77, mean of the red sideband 3.59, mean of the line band 3.86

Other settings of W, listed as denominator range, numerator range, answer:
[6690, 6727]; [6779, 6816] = 1.07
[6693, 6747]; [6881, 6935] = 1.07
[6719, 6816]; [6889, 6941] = 1.02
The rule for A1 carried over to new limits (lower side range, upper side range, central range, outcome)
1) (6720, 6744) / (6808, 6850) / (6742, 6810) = -1.9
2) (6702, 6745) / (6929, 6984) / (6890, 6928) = -3.6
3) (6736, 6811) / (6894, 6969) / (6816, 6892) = -3.5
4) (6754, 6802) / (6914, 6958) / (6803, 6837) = -1.1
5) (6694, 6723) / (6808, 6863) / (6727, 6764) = 0.2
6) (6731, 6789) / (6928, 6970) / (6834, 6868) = -2.8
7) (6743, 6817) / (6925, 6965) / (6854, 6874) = -1.6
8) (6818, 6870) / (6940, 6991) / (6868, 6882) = -0.5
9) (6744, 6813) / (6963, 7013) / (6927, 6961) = 4.9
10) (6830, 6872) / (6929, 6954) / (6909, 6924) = -1.3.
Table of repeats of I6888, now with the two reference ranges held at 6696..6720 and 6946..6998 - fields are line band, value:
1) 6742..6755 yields -0.4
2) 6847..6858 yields -0.8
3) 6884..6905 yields -1.7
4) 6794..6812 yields -1.5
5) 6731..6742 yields 0.2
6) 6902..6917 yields -0.9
